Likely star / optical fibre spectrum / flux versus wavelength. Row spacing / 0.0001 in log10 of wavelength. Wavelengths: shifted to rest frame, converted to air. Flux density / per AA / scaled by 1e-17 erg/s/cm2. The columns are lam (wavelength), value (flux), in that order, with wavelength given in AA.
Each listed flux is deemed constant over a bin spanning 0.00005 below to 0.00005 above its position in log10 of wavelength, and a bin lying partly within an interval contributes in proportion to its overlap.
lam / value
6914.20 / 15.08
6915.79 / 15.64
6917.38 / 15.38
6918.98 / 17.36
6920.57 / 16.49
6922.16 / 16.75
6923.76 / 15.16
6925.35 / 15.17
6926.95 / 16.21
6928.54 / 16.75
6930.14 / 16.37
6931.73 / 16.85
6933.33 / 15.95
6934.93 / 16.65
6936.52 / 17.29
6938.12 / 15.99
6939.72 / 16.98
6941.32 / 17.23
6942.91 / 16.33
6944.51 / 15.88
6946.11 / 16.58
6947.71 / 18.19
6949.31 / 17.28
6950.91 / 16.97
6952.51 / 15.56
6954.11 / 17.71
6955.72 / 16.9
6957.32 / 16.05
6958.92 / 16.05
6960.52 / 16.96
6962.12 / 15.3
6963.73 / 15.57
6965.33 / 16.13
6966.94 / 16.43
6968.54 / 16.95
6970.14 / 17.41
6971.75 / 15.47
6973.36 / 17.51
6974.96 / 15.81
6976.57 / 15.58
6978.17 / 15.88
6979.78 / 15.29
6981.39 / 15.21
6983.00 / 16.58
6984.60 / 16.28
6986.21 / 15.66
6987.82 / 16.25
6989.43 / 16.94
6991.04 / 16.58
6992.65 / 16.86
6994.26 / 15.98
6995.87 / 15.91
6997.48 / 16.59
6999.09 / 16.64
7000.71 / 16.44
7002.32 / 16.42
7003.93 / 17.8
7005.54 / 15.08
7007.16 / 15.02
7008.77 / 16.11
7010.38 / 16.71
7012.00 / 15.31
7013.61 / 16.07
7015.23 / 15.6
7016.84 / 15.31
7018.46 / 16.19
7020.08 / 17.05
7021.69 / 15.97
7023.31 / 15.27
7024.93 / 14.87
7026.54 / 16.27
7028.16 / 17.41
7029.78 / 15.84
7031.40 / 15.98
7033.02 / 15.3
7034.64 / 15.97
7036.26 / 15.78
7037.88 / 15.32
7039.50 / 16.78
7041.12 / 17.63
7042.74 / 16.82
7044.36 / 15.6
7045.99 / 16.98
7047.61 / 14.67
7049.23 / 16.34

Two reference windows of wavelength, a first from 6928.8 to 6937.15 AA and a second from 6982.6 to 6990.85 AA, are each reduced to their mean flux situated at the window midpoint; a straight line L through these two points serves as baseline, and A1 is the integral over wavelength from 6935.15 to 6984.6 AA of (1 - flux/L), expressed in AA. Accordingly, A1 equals 0.16 AA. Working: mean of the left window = 16.6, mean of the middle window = 16.4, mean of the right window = 16.4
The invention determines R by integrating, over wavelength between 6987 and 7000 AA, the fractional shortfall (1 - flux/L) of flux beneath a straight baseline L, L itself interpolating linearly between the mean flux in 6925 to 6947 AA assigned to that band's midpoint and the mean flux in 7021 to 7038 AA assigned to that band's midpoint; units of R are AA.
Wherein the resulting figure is -0.3 AA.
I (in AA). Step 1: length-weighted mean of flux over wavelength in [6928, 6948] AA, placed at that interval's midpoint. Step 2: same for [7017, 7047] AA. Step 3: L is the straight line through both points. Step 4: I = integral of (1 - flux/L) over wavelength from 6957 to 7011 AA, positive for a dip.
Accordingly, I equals 0.60 AA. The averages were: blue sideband 16.7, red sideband 16.1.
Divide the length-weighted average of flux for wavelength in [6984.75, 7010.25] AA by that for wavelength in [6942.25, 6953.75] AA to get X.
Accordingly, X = 0.97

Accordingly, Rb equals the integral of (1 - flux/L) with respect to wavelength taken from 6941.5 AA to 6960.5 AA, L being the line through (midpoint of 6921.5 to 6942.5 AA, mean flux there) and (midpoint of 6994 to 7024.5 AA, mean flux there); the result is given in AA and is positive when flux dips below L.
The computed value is -0.5 AA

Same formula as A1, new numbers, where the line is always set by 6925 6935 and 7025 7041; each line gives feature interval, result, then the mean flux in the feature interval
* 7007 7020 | 0.18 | 15.9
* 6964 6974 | -0.22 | 16.6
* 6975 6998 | 0.12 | 16.1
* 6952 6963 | -0.09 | 16.4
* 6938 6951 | -0.48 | 16.9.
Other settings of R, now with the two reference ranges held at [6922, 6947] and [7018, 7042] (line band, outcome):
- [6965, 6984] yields 0.1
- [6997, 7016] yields 0.0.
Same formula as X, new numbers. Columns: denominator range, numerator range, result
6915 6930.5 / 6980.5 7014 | 1.01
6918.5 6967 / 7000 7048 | 0.97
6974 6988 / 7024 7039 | 1.00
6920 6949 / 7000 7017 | 0.97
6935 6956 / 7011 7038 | 0.94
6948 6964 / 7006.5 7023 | 0.96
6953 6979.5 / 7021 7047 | 0.99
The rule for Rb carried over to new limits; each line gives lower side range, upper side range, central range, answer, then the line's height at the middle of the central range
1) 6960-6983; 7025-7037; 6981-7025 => -0.19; 16.1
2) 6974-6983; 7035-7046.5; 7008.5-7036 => 0.38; 16.2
